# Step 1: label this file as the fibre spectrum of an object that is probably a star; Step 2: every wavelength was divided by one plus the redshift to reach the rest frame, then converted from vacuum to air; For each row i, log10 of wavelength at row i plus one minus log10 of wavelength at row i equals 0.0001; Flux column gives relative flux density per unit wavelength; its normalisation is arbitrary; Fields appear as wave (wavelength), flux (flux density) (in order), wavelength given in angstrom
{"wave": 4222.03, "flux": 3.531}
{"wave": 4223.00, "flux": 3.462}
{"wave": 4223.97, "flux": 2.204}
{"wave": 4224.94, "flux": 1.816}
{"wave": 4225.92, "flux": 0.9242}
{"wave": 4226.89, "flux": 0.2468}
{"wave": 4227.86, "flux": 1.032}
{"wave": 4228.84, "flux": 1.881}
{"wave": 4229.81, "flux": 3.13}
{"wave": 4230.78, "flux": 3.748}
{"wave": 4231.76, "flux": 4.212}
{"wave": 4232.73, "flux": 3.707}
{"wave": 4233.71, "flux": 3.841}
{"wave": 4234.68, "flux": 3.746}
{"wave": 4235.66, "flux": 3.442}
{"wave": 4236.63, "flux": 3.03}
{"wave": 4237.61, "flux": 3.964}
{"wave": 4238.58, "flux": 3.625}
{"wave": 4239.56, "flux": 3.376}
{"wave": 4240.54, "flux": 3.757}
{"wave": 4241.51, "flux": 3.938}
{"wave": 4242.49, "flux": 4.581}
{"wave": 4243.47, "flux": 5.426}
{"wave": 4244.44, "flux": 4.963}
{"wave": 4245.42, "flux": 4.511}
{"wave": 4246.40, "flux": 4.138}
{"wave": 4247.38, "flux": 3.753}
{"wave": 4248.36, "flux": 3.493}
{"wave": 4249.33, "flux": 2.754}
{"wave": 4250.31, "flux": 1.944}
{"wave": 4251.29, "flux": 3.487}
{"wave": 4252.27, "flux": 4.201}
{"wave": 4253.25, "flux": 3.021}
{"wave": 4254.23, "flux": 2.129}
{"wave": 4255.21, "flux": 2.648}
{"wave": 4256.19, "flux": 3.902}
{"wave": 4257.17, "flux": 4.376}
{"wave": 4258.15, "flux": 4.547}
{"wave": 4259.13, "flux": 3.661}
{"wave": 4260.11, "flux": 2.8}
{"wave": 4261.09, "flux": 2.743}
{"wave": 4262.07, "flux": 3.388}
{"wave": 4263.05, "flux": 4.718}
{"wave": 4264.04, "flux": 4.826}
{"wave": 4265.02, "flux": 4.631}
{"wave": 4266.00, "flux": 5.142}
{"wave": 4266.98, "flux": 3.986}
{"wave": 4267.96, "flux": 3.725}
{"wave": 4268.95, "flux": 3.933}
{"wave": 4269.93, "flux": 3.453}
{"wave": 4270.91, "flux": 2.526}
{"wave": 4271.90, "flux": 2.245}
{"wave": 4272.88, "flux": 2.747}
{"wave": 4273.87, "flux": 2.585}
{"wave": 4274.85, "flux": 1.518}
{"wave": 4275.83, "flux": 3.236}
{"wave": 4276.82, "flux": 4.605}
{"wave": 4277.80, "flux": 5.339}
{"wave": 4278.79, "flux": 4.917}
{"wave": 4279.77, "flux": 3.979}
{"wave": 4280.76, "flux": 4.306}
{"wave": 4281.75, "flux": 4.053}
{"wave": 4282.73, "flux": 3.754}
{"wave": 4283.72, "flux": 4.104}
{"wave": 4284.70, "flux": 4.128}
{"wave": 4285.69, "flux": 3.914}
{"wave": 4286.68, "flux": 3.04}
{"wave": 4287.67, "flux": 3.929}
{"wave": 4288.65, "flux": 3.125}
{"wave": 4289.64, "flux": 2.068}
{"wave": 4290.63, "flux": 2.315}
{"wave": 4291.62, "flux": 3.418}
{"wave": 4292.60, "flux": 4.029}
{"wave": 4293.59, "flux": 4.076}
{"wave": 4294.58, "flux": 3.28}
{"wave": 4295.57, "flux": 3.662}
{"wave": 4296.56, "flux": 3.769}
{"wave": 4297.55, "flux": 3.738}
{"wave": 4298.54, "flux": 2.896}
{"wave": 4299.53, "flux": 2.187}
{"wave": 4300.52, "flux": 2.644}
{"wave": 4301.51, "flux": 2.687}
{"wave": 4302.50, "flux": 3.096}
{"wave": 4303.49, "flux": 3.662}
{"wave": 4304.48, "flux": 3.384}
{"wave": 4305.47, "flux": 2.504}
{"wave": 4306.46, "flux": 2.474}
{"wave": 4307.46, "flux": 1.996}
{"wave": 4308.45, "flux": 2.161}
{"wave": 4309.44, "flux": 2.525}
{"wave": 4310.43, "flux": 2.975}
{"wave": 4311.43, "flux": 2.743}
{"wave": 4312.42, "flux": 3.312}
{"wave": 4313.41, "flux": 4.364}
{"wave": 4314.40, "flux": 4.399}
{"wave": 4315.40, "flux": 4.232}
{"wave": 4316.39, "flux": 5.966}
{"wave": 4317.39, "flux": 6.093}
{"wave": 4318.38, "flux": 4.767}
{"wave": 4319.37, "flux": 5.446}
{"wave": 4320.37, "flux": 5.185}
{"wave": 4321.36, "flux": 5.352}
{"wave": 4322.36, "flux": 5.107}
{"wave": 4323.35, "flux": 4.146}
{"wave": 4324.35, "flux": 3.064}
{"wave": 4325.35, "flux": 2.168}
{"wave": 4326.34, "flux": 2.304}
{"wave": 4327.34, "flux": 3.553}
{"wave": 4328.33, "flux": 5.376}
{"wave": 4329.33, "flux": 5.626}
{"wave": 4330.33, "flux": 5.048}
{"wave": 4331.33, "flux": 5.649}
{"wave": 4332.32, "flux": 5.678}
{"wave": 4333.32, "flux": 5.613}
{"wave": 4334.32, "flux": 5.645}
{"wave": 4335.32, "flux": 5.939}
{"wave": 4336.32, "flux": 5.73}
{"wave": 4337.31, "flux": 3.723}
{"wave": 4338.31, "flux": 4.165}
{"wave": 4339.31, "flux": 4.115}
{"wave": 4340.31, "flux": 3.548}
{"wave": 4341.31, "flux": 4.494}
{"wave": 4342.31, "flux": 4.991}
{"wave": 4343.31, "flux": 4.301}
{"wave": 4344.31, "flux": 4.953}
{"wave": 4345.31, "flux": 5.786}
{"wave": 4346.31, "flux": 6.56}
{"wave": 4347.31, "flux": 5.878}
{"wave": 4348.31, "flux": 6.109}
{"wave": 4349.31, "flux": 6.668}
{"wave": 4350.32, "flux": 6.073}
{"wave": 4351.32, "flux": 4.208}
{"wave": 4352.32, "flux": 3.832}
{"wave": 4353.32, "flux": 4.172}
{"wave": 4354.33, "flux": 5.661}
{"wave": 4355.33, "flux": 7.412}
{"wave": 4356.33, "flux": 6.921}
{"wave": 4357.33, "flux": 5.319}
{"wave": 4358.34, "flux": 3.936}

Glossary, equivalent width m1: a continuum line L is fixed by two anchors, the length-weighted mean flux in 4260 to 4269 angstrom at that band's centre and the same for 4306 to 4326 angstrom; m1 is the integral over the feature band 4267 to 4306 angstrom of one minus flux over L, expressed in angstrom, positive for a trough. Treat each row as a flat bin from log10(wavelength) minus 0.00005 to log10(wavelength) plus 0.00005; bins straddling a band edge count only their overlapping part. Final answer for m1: 5.7 angstrom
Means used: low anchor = 4.04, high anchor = 3.91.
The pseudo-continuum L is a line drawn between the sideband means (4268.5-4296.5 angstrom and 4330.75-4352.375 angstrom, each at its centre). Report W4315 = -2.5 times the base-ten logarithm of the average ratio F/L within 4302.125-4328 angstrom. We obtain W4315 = 0.19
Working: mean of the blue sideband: 3.51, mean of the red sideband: 5.19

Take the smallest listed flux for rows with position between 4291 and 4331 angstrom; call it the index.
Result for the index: 1.996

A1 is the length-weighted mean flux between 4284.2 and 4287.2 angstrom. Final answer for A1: 3.69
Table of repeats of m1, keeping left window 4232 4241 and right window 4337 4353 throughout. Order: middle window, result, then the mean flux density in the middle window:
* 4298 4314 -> 5.80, 2.86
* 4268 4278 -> 2.20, 3.18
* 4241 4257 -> 0.32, 3.69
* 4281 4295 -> 2.39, 3.53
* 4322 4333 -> 0.95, 4.35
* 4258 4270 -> 0.00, 3.97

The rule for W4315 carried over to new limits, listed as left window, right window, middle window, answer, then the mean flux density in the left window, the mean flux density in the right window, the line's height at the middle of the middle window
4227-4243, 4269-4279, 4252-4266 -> -0.12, 3.37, 3.3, 3.33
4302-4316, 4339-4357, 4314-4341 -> -0.15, 3.15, 5.33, 4.19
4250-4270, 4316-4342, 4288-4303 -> 0.32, 3.7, 4.75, 4.24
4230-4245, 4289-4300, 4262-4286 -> -0.11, 3.94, 3.22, 3.48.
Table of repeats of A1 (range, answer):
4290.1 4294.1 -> 3.45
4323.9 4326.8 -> 2.51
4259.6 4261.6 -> 2.79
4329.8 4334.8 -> 5.52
